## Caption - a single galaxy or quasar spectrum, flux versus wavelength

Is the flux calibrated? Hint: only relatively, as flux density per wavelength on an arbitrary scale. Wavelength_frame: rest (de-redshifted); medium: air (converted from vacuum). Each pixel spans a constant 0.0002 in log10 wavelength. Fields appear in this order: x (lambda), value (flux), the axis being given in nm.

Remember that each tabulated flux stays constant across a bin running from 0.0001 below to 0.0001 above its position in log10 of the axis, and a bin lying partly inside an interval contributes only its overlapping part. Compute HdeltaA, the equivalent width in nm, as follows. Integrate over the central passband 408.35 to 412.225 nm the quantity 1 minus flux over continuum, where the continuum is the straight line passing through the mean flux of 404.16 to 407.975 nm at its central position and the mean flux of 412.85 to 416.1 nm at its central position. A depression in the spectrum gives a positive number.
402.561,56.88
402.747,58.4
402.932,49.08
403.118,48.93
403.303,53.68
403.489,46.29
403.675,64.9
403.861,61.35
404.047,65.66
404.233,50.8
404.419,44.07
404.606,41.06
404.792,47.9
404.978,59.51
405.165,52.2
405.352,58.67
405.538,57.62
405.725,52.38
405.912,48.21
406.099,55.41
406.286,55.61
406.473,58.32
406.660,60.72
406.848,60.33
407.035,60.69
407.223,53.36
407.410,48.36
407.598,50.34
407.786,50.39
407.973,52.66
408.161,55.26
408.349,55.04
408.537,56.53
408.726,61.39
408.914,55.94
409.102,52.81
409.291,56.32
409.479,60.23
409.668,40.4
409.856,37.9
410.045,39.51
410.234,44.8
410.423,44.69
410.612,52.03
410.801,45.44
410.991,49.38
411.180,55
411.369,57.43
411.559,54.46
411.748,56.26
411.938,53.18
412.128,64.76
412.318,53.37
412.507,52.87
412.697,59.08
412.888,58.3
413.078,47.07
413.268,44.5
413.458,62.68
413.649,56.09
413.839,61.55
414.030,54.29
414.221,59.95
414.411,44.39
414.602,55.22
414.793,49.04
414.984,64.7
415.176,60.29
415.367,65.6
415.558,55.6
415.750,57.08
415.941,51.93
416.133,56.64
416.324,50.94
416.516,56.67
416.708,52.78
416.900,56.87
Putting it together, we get 0.18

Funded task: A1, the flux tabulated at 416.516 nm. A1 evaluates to 56.67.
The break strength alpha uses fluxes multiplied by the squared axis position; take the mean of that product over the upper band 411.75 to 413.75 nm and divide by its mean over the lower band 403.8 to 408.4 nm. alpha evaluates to 1.05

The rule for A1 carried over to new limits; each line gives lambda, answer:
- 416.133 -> 56.64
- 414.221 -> 59.95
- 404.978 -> 59.51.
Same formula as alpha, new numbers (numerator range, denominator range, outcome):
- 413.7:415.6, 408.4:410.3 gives 1.15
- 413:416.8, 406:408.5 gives 1.04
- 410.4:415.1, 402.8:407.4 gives 1.04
